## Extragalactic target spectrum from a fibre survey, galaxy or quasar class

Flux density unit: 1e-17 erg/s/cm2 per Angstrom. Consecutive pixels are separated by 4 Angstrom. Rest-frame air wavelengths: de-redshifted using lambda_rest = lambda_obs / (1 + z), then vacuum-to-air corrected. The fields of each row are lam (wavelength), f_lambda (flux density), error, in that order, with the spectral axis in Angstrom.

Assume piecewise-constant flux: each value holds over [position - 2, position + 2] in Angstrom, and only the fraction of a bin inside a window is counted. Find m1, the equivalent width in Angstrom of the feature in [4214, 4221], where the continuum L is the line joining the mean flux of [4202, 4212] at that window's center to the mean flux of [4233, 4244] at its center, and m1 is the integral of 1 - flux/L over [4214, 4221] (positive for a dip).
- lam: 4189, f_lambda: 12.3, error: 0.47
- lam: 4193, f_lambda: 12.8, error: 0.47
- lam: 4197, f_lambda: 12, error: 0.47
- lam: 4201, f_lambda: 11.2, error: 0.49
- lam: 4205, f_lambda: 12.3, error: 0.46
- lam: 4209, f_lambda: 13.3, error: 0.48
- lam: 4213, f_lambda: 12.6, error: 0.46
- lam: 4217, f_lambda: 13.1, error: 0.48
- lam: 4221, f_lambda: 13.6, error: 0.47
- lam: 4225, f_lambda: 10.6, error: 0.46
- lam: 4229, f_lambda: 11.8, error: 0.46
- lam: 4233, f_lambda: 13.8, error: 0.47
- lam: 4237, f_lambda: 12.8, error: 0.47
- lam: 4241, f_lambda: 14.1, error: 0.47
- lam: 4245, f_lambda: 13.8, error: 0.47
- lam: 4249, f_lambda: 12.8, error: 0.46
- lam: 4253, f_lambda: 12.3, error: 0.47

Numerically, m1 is -0.1 Angstrom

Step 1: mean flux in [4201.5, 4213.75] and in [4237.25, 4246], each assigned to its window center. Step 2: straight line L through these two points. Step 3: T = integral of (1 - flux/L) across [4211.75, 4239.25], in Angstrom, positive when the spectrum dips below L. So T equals 1.1 Angstrom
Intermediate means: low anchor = 12.6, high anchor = 13.7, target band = 12.6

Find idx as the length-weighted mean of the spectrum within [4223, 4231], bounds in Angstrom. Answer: 11.2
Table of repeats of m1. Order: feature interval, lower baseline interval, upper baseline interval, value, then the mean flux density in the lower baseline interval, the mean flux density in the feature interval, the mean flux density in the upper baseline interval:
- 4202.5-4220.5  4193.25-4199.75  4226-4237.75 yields -0.7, 12.1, 12.8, 12.6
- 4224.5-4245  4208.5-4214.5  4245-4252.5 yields 0.1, 12.9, 12.9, 13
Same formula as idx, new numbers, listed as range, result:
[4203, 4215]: 12.7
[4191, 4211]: 12.3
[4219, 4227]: 12.1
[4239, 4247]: 13.9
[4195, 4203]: 11.6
